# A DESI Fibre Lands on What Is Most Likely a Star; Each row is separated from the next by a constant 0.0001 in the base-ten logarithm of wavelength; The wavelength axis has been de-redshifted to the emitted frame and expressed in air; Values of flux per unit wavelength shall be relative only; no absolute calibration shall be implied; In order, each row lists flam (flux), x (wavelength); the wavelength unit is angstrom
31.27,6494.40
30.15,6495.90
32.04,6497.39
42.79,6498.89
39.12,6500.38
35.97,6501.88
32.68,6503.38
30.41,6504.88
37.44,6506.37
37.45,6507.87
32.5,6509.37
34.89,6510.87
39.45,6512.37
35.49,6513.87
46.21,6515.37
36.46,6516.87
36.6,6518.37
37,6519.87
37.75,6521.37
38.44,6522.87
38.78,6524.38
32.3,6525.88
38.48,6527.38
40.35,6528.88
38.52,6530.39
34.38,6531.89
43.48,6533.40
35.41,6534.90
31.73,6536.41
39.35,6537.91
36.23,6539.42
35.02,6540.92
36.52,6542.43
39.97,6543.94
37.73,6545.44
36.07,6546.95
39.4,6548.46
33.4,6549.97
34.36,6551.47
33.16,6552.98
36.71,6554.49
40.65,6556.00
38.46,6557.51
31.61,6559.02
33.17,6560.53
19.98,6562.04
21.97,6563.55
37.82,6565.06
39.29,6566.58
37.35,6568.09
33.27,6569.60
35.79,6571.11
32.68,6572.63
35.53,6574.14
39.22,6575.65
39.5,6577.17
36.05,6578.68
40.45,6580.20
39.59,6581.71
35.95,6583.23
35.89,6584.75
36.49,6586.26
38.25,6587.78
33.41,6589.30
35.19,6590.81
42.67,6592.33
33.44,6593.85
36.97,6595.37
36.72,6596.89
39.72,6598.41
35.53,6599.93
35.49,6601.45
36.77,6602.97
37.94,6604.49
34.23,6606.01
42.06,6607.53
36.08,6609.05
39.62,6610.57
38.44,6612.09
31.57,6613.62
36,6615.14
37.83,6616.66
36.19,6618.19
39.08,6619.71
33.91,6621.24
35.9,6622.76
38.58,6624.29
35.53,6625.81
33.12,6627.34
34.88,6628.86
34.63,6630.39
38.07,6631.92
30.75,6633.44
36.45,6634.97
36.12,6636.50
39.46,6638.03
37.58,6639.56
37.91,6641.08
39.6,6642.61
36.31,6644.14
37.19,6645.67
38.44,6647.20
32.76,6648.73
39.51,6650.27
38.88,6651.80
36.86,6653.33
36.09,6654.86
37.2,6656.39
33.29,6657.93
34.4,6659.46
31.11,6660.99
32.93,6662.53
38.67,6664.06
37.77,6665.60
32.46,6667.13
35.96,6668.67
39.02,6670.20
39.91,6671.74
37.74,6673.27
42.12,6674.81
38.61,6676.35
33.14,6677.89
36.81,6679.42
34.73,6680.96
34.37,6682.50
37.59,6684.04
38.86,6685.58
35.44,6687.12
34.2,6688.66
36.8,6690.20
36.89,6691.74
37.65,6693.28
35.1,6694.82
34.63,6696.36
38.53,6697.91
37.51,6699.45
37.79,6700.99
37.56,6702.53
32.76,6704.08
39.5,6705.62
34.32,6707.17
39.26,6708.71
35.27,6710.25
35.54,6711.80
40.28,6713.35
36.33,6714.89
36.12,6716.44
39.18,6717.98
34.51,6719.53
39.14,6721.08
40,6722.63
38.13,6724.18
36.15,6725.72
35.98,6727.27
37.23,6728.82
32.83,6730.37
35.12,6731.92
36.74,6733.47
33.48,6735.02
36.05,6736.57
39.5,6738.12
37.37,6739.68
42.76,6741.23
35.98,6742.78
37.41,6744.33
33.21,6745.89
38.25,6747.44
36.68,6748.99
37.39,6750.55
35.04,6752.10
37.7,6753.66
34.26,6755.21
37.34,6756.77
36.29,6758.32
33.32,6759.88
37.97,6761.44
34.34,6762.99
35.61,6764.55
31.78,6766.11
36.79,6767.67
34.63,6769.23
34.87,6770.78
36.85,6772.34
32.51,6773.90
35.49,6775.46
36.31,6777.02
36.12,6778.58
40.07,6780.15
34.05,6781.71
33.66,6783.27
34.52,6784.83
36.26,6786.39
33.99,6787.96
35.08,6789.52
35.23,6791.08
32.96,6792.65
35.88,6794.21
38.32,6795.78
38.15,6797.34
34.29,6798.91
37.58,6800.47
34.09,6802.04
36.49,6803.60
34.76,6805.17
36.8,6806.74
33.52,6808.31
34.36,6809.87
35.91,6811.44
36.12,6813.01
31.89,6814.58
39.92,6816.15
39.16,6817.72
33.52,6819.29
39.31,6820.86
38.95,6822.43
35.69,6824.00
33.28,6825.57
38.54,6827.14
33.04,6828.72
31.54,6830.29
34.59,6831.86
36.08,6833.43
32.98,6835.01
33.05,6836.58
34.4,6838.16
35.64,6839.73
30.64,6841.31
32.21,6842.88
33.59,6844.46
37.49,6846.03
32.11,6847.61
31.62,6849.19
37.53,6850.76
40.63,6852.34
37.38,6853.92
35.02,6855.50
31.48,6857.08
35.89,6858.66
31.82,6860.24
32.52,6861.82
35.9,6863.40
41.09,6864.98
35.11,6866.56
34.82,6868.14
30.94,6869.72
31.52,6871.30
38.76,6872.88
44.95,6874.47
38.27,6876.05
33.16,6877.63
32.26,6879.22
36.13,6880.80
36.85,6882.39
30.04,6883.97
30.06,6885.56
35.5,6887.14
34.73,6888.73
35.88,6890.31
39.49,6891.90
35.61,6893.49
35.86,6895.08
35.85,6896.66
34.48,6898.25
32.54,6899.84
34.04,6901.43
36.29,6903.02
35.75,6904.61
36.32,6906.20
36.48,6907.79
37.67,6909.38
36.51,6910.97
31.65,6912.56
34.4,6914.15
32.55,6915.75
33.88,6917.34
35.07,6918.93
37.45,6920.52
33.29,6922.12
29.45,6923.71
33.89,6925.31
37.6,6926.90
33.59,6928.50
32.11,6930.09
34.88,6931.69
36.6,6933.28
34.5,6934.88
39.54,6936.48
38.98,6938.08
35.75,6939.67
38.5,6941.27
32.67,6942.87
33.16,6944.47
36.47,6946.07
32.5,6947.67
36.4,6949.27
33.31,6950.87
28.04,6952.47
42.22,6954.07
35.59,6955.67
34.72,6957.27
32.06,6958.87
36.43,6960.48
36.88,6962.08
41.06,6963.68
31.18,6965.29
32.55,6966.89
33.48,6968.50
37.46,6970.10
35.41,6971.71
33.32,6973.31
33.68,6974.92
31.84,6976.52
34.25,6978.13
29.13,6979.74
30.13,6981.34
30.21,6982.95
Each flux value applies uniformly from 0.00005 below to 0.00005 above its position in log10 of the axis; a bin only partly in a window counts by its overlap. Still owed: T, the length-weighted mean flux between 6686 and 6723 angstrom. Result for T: 36.8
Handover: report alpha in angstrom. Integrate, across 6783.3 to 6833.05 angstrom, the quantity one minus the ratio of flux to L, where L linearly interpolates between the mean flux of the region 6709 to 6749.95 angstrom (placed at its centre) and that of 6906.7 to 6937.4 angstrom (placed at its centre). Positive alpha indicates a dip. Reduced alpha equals 0.7 angstrom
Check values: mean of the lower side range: 36.9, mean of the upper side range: 34.8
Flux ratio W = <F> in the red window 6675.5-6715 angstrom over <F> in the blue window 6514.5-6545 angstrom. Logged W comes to 1.0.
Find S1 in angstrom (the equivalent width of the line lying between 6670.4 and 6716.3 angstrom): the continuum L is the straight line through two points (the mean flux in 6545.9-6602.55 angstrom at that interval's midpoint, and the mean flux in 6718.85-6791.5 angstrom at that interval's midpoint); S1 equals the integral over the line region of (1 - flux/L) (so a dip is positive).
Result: -1.2 angstrom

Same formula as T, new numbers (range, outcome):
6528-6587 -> 36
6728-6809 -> 35.8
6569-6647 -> 36.7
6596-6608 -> 37.2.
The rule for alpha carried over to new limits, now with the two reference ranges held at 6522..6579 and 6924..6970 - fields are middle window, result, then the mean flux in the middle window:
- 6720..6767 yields -1.2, 36.4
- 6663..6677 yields -0.9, 37.9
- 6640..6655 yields -0.7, 37.4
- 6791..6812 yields -0.1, 35.6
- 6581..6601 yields -0.6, 36.9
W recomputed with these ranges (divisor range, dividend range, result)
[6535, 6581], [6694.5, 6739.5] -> 1.04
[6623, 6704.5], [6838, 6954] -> 0.96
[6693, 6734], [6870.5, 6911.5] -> 0.97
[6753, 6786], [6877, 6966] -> 0.99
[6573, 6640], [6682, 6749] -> 1.00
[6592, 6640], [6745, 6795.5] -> 0.97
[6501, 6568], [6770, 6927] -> 0.98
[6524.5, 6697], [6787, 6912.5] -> 0.97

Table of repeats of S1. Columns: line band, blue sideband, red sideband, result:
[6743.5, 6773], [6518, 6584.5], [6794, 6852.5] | -0.23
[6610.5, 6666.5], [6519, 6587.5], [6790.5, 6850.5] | -0.67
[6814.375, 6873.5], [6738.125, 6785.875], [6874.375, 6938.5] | 0.80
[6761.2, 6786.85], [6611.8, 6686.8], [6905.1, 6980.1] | 0.28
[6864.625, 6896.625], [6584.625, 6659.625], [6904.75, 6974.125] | -0.15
